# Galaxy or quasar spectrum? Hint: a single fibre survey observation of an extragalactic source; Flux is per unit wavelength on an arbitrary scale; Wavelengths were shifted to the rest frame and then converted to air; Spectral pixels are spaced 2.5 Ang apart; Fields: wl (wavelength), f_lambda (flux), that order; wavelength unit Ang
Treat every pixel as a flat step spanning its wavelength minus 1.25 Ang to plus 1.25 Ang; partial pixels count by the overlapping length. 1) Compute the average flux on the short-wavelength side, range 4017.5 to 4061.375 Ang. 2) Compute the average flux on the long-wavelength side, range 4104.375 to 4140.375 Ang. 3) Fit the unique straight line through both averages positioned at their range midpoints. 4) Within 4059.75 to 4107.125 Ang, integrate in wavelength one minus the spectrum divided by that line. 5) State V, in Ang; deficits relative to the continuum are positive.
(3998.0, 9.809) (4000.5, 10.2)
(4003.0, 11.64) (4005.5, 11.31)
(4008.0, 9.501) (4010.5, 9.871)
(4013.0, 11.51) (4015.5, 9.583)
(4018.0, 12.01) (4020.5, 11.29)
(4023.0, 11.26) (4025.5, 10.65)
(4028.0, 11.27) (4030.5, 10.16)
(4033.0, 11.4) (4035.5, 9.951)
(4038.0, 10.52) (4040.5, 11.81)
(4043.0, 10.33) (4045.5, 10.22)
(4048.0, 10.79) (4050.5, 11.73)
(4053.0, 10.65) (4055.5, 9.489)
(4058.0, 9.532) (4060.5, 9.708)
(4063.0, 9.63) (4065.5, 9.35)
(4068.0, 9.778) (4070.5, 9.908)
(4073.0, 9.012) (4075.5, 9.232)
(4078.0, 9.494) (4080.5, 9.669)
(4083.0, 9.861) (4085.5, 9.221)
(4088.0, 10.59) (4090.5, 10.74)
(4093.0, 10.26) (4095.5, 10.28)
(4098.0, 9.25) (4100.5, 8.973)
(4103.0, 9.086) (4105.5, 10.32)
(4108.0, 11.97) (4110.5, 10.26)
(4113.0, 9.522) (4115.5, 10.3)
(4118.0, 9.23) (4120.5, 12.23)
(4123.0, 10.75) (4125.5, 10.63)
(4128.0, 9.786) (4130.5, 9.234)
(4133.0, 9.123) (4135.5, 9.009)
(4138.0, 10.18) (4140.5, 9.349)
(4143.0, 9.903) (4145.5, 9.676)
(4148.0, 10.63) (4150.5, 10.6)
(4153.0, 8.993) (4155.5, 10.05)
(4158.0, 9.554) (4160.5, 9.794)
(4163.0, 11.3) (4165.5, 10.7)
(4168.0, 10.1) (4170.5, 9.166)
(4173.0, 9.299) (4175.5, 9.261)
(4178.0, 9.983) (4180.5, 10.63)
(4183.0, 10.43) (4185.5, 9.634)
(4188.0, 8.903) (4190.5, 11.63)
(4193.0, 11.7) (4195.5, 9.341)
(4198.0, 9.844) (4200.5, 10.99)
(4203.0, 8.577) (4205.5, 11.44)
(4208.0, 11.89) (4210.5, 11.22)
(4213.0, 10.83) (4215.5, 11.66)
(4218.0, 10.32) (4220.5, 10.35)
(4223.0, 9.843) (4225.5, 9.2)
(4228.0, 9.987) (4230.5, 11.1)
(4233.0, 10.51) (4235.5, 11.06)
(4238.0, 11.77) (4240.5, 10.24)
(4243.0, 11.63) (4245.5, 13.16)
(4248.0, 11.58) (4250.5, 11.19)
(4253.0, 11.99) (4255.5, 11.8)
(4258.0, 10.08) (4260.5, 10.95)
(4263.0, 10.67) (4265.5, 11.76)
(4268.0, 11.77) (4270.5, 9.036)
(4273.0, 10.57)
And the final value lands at 3.1 Ang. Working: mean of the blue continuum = 10.7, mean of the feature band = 9.72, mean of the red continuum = 10.2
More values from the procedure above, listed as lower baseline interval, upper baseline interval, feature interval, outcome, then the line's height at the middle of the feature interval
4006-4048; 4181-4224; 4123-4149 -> 1.96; 10.6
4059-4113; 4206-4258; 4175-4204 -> 1.58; 10.7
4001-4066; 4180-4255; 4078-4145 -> 4.33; 10.7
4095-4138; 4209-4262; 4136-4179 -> 1.81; 10.3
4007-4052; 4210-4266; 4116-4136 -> 1.52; 10.9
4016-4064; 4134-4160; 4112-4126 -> -0.62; 10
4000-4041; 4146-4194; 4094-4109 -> 0.69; 10.4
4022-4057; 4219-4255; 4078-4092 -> 1.05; 10.8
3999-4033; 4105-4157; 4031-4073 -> 1.27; 10.6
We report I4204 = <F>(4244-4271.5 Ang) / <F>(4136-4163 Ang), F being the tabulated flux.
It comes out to 1.14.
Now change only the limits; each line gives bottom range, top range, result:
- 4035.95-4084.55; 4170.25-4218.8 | 1.03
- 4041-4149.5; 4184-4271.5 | 1.08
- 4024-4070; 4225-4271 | 1.07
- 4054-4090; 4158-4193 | 1.05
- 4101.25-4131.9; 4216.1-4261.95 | 1.07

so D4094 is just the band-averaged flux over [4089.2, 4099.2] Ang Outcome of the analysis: 10.1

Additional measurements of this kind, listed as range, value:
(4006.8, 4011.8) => 9.71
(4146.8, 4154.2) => 10.1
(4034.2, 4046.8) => 10.6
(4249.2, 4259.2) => 11.3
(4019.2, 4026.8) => 11.1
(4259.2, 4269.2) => 11.3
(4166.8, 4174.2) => 9.52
